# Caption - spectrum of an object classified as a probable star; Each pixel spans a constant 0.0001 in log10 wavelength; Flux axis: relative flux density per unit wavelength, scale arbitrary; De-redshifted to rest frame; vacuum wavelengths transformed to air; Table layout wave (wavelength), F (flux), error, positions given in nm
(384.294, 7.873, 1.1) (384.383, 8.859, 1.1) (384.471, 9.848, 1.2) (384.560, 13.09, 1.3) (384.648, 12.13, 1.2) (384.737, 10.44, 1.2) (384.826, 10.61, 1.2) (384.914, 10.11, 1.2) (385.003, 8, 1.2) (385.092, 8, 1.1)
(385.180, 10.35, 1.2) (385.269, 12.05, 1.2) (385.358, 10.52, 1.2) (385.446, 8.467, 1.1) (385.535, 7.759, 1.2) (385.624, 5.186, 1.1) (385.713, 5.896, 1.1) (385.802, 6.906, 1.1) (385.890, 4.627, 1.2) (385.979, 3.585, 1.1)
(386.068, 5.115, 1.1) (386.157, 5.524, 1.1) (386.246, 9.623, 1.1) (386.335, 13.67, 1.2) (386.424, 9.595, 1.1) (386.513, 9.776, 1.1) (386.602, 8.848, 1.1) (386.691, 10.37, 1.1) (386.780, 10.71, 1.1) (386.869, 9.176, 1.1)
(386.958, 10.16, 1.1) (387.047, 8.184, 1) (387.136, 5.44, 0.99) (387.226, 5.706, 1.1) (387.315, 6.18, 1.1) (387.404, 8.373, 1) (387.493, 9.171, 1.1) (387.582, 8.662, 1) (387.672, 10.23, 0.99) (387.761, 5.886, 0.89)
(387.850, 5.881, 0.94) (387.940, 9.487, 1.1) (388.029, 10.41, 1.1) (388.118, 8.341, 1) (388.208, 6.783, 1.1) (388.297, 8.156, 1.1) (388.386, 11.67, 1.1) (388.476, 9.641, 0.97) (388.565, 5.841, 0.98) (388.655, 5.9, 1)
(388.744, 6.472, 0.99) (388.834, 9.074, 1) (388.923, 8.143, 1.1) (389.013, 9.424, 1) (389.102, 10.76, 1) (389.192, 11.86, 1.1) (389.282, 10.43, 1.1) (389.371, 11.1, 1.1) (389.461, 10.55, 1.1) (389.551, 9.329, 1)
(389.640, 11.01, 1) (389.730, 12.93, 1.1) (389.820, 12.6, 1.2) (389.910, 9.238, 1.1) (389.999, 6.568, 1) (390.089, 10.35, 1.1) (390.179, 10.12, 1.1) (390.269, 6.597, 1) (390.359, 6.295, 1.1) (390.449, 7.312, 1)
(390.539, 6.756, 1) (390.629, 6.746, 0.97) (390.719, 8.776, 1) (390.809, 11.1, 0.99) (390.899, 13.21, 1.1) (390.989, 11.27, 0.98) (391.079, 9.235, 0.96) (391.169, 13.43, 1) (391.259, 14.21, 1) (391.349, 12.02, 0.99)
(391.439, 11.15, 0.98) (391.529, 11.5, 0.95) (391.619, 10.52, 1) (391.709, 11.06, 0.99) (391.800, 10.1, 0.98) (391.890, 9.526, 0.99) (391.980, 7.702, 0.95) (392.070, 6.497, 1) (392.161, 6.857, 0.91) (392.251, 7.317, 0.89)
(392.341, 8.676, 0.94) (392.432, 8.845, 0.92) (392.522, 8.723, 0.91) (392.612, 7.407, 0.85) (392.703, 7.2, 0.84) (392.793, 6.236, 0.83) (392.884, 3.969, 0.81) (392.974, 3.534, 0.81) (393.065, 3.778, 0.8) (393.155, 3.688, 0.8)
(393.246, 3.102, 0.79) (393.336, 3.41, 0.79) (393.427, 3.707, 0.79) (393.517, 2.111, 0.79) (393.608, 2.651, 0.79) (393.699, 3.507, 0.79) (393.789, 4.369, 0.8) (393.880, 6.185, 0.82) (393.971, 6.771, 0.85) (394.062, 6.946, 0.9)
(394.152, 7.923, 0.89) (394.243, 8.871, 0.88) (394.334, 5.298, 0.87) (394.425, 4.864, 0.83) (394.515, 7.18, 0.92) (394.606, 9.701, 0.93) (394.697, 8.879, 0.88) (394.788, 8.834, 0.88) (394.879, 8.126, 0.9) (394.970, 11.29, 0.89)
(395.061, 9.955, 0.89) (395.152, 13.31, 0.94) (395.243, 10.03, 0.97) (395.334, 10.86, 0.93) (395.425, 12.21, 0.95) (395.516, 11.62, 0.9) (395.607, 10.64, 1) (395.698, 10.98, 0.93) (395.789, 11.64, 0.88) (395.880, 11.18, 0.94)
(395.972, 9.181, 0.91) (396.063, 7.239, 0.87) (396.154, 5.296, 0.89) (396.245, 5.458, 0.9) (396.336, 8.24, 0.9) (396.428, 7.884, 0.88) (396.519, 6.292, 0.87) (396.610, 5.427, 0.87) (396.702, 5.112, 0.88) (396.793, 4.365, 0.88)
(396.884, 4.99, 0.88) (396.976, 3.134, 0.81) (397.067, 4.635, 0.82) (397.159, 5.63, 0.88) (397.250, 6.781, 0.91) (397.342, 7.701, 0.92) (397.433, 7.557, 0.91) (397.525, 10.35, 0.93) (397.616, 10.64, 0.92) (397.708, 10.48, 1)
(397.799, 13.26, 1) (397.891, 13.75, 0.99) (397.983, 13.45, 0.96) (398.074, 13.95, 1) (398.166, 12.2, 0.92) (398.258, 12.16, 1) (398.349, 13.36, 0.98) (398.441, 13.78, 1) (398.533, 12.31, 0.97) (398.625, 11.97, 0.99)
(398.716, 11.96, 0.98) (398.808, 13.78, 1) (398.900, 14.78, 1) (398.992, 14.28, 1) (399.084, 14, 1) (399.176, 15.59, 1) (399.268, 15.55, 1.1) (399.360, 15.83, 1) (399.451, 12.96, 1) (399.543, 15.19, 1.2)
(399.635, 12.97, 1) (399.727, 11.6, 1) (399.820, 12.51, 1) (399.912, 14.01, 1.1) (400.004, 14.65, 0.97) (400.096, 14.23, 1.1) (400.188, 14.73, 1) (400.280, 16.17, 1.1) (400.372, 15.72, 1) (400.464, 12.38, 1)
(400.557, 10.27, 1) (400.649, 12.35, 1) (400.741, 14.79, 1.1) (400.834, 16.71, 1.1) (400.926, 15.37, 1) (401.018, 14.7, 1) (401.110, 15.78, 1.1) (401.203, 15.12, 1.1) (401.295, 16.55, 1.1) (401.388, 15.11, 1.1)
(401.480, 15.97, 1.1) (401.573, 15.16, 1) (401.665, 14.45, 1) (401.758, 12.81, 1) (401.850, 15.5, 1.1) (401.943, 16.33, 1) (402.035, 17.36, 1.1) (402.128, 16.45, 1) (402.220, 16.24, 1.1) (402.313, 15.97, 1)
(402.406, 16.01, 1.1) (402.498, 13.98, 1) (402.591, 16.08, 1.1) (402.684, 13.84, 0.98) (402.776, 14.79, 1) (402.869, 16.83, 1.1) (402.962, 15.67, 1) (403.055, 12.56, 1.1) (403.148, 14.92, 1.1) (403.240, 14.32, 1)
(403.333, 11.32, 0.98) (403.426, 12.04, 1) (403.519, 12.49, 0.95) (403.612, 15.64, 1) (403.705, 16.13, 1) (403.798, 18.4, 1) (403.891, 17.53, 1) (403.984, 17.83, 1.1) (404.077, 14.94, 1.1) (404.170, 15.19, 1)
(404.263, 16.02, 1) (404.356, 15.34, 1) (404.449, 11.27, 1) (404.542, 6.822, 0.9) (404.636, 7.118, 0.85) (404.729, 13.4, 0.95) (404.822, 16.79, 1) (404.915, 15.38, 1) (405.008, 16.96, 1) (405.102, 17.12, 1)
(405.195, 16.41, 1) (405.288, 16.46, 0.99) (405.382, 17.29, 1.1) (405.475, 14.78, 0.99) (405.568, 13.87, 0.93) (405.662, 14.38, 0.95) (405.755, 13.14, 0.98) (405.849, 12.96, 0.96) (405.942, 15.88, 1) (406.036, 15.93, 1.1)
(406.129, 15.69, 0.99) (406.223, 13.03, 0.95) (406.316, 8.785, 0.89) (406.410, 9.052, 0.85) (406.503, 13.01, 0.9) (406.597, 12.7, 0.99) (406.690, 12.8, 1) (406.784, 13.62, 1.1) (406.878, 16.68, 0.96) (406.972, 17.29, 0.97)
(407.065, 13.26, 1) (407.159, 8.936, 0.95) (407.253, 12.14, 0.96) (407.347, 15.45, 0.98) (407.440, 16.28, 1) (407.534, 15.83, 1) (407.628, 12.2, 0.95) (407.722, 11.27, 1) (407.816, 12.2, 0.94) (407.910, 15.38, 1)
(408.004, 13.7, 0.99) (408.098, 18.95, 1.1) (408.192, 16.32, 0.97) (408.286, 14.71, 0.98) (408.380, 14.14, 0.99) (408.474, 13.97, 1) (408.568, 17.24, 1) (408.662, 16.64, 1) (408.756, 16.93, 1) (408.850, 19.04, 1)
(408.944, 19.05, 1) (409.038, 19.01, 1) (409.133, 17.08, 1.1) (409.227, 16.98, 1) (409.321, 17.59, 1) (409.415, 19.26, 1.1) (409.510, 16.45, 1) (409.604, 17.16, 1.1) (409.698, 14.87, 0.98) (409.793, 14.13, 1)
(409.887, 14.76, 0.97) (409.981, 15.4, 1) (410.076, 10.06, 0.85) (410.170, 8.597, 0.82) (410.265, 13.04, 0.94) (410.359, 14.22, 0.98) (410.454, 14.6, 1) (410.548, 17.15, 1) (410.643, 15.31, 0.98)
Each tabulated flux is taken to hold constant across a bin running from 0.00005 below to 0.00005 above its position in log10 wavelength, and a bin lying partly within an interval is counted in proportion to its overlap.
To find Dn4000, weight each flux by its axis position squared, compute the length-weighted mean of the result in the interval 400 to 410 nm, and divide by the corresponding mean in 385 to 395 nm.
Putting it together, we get 1.96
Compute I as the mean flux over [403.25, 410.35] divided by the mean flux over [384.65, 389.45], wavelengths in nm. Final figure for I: 1.71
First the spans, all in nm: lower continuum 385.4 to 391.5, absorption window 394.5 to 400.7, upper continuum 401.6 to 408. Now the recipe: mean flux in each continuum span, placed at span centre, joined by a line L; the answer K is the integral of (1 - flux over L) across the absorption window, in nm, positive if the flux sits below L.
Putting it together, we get 0.59 nm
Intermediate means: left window 8.88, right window 14.4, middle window 10.9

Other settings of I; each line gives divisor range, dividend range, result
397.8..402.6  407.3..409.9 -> 1.11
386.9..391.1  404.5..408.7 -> 1.59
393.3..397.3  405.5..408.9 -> 1.94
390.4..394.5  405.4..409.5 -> 1.98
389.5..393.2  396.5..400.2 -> 1.27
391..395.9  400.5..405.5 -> 1.83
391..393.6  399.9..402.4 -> 1.96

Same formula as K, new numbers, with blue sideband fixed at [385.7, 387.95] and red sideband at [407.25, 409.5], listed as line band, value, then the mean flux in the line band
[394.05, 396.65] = 0.534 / 8.84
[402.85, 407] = 0.098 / 14.3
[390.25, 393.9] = 0.823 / 7.58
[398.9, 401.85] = -0.332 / 14.5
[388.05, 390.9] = -0.054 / 9.11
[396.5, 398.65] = 0.485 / 9.32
